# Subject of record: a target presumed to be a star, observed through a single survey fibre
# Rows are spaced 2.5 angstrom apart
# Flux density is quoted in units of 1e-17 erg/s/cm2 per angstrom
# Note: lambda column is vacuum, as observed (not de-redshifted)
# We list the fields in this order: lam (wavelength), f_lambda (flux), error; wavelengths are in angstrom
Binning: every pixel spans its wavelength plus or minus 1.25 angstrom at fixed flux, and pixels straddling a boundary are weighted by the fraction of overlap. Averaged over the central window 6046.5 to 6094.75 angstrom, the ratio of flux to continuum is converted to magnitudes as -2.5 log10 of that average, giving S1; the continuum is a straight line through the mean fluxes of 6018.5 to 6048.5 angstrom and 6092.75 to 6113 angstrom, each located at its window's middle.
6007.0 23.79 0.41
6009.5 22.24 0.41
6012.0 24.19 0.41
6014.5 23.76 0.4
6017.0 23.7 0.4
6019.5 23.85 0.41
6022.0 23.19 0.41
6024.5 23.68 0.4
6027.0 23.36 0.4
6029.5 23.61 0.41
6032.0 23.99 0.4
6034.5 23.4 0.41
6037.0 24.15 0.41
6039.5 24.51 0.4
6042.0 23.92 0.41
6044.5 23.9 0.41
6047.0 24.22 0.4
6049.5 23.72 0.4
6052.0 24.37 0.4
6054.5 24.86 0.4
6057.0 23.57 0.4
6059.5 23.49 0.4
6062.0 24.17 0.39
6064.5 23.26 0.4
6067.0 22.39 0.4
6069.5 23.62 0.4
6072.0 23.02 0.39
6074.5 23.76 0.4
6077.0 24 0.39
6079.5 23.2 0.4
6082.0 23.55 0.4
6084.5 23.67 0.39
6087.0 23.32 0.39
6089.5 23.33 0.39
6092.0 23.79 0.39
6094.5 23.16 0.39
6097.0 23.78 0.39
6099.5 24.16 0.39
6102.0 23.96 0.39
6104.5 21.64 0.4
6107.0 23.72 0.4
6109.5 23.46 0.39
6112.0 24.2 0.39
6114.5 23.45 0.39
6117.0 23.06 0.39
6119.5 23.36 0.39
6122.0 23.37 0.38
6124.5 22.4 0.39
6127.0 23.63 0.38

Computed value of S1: 0.00 mag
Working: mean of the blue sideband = 23.8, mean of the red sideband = 23.5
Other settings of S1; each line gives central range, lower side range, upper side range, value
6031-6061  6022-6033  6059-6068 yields -0.02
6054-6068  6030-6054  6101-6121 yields 0.01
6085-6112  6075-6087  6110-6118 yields 0.00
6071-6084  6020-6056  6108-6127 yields 0.01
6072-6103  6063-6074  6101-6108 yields -0.02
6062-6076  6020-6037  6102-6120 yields 0.01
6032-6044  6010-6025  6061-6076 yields -0.02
